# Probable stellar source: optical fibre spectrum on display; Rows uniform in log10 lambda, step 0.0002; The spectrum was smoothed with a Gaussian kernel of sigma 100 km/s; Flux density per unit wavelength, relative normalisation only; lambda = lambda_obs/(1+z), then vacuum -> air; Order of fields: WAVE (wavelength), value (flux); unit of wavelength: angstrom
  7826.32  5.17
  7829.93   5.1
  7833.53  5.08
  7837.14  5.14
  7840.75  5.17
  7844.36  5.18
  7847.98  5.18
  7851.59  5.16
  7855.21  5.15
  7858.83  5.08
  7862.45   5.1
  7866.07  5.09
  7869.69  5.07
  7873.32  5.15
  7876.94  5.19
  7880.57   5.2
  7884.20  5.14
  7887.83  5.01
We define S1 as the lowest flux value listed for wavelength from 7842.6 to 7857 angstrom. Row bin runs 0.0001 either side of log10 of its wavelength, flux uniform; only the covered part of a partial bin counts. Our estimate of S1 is 5.15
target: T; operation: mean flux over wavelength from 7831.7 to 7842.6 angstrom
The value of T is 5.13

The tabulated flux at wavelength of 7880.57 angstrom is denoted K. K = 5.2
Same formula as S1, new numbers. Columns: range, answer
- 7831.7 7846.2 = 5.08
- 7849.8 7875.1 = 5.07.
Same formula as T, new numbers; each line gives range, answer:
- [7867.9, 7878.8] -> 5.14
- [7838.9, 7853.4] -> 5.17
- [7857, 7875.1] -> 5.1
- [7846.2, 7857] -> 5.16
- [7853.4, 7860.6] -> 5.11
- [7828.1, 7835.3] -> 5.09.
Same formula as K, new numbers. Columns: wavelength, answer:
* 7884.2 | 5.14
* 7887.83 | 5.01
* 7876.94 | 5.19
